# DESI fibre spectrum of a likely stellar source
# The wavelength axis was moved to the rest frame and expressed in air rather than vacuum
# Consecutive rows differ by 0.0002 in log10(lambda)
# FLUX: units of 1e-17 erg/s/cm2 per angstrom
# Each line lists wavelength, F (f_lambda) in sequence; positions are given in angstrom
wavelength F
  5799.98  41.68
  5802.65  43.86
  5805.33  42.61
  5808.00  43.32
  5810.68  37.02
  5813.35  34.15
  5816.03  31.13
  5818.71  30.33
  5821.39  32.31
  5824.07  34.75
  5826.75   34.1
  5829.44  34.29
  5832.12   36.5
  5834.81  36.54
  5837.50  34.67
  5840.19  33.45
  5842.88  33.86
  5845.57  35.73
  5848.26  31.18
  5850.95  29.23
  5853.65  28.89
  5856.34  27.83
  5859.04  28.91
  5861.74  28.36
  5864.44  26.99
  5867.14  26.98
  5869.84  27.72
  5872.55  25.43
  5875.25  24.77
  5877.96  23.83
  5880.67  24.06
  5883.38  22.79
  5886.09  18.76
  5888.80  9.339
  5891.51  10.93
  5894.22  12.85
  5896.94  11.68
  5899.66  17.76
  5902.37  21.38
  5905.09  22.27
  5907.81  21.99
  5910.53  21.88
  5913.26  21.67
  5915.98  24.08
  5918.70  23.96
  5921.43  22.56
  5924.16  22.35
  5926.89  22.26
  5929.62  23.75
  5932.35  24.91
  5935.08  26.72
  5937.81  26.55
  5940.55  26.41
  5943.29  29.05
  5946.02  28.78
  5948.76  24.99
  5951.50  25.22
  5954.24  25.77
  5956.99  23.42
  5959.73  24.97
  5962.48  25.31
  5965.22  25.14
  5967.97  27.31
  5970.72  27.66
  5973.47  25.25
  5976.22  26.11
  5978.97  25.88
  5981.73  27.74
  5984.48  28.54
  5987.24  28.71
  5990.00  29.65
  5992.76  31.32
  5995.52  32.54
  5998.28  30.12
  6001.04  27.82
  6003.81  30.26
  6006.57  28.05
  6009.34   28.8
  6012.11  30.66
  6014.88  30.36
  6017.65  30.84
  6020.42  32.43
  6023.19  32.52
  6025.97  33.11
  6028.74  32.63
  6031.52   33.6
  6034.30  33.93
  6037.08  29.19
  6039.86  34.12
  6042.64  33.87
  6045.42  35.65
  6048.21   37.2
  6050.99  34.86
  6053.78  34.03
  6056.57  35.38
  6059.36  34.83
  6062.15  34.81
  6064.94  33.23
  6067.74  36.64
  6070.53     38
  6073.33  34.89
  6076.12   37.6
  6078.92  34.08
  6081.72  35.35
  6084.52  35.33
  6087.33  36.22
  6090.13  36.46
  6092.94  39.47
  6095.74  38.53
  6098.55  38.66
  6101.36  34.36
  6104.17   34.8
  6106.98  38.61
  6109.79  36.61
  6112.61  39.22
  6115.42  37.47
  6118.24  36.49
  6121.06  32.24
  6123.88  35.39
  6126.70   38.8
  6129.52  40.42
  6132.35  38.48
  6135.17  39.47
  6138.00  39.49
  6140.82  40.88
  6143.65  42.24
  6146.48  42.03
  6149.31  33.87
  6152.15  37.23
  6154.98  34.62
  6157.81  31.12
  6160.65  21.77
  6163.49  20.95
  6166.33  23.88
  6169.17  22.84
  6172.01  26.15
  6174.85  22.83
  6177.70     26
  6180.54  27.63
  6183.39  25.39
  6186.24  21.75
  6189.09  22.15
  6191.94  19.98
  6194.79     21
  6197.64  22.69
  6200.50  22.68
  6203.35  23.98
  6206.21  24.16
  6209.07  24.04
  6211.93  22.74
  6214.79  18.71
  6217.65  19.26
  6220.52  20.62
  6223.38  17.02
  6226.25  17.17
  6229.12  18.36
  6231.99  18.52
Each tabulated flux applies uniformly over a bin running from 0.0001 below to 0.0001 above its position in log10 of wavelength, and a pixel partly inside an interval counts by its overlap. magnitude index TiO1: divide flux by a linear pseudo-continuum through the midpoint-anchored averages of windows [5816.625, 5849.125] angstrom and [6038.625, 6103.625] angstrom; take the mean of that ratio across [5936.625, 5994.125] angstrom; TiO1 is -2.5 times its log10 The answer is 0.288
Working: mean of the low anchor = 34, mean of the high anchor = 35.8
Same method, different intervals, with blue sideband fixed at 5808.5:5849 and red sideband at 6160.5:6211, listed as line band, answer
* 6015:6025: -0.12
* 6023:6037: -0.17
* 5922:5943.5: 0.24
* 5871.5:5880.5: 0.31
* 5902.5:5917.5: 0.38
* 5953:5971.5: 0.18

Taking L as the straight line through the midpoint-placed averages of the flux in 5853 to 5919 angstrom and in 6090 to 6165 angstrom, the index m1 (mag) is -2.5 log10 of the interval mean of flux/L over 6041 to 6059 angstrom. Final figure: -0.11 mag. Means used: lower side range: 22.1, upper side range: 36.3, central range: 35.1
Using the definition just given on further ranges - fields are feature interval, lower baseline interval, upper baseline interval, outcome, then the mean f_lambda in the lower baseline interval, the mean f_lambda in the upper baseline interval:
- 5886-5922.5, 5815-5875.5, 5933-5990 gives 0.47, 31.1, 26.5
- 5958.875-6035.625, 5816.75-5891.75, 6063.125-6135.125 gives 0.14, 28.6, 36.7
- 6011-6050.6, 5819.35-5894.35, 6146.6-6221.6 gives -0.25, 27.9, 24.8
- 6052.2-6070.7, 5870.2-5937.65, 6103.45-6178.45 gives -0.18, 21.1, 33.9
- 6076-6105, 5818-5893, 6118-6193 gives -0.19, 28.2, 31.2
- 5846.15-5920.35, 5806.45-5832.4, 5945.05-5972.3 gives 0.32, 34.8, 25.8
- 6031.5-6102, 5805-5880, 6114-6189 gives -0.11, 31.7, 32.1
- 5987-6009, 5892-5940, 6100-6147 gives -0.07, 21.6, 38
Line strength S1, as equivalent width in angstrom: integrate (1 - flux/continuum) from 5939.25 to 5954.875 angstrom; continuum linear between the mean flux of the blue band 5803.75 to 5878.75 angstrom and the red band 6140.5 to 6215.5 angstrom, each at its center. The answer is 1.9 angstrom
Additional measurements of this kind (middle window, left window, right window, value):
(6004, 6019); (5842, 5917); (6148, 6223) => -3.7 angstrom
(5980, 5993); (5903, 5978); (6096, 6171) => -0.8 angstrom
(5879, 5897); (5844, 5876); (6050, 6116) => 8.1 angstrom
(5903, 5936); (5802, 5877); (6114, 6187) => 9.5 angstrom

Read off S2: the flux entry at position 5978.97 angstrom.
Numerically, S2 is 25.88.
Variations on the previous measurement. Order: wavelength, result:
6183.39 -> 25.39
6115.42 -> 37.47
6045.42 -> 35.65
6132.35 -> 38.48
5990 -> 29.65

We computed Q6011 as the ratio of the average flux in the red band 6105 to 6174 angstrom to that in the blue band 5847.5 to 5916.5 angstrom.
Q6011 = 1.52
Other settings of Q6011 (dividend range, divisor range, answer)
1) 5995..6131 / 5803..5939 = 1.28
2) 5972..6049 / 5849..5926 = 1.36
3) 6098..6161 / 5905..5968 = 1.50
